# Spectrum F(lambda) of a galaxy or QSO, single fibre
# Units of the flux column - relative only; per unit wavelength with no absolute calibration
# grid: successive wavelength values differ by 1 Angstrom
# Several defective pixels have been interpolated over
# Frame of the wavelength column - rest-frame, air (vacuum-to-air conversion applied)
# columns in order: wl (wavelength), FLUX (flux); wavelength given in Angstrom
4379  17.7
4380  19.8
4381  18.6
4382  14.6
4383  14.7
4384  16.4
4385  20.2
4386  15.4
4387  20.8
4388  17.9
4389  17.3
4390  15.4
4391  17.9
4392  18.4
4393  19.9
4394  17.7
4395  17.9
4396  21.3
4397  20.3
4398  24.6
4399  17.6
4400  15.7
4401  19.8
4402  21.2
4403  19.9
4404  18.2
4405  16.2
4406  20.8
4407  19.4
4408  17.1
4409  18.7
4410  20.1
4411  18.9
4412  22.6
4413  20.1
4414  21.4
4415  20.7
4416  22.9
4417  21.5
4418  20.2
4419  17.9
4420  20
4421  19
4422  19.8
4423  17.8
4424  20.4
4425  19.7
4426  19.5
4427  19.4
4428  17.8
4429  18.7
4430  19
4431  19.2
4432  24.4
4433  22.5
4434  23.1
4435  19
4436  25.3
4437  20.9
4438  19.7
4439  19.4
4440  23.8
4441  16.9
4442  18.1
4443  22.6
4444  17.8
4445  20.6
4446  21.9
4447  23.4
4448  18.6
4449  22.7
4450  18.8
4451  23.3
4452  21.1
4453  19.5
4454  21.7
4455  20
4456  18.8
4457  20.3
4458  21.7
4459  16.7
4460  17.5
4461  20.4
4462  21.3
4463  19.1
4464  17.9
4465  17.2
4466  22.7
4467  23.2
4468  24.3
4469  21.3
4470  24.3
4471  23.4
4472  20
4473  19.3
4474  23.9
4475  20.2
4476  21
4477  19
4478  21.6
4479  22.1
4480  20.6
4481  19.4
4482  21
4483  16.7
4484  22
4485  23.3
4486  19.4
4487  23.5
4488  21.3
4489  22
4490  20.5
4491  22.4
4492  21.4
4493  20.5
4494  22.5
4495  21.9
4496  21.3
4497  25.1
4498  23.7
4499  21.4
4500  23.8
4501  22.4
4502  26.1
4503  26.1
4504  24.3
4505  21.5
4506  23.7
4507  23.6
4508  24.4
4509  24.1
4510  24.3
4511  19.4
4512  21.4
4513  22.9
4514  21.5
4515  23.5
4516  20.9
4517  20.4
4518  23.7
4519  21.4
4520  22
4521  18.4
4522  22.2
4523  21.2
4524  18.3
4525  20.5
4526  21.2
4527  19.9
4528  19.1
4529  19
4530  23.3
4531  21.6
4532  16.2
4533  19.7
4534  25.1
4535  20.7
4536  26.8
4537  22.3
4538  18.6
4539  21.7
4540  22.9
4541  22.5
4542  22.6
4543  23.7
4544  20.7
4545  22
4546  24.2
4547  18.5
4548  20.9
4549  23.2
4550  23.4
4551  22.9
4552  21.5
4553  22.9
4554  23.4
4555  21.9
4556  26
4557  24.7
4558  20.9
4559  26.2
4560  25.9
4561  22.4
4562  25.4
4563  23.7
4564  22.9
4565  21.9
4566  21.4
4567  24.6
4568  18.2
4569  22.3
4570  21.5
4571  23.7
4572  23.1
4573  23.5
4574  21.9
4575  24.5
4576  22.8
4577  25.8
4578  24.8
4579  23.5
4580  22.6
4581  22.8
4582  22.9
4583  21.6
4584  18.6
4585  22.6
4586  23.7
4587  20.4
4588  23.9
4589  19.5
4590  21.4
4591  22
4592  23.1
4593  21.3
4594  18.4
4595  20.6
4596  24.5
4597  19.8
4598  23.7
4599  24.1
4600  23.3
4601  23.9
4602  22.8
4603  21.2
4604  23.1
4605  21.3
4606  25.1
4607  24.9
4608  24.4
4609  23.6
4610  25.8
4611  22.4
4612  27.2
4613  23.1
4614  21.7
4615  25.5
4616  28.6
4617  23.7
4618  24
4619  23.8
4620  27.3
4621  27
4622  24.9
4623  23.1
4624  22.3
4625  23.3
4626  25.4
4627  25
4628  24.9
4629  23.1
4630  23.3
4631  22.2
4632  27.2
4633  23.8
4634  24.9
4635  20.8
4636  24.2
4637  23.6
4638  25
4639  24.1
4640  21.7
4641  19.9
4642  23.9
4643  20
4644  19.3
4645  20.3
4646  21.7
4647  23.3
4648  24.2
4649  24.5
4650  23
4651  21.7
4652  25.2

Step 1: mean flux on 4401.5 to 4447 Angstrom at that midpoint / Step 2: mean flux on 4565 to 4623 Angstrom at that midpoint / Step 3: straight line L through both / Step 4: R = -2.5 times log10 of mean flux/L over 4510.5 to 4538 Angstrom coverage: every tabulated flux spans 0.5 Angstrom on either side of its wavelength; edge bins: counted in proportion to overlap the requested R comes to 0.04 mag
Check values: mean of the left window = 20.1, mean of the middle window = 21.2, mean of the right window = 23.1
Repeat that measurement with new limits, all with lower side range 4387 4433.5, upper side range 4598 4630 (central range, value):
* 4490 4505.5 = -0.07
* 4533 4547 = 0.01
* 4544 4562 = -0.01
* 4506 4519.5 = -0.03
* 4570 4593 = 0.04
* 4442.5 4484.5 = 0.00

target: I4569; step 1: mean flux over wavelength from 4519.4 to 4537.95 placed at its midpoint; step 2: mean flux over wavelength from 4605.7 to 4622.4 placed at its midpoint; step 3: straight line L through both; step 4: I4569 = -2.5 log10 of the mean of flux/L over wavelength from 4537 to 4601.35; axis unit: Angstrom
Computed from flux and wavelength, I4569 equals 0.010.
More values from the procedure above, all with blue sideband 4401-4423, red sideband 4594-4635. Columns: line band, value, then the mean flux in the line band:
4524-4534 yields 0.10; 20.2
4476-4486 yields 0.03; 20.6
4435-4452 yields -0.02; 20.8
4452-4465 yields 0.06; 19.5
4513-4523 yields 0.02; 21.6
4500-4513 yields -0.08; 23.4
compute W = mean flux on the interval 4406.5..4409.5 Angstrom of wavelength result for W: 18.4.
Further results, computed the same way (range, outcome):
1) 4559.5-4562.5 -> 24.6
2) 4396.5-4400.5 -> 19.6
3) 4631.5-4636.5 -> 24.2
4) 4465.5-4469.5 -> 22.9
